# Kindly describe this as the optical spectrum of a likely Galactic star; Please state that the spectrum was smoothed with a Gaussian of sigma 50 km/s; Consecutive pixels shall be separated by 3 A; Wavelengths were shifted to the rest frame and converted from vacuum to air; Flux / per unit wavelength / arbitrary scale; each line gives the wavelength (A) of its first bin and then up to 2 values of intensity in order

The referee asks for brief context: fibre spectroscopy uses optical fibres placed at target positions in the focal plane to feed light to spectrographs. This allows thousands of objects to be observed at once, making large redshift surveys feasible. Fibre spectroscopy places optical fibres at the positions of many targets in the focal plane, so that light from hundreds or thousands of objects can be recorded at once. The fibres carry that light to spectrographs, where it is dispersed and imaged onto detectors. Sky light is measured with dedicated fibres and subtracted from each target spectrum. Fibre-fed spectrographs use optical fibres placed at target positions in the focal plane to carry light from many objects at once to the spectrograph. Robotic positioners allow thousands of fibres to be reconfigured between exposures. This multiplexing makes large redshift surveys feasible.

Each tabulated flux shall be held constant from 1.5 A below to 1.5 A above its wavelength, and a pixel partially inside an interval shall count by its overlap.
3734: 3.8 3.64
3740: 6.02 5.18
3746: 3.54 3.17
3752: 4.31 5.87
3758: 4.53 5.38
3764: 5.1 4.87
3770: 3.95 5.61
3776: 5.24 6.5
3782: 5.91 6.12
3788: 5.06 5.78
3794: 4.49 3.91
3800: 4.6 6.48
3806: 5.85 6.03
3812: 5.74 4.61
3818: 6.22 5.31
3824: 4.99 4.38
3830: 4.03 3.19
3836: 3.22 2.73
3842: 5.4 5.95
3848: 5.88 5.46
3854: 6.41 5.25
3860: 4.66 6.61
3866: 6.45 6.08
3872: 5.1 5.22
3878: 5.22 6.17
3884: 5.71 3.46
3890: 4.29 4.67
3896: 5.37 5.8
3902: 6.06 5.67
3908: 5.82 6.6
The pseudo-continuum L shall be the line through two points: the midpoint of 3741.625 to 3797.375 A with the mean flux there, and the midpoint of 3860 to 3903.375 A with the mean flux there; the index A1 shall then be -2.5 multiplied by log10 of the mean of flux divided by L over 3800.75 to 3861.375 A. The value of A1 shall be 0.03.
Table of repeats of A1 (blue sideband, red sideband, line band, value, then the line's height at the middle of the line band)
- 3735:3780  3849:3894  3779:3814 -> -0.095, 5.02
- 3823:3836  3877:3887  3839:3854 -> -0.217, 4.45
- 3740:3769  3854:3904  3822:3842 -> 0.296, 5.15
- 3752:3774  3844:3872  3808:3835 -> 0.124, 5.5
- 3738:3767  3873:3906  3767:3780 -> -0.082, 4.84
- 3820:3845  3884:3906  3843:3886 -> -0.218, 4.67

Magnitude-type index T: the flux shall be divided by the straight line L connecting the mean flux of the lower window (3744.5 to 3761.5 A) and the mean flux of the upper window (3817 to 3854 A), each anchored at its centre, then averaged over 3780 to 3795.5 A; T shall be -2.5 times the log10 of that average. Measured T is -0.203 mag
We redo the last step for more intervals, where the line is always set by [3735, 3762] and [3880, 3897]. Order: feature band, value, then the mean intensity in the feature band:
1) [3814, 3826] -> -0.11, 5.27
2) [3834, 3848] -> 0.08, 4.45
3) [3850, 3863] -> -0.16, 5.58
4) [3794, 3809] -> -0.11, 5.22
